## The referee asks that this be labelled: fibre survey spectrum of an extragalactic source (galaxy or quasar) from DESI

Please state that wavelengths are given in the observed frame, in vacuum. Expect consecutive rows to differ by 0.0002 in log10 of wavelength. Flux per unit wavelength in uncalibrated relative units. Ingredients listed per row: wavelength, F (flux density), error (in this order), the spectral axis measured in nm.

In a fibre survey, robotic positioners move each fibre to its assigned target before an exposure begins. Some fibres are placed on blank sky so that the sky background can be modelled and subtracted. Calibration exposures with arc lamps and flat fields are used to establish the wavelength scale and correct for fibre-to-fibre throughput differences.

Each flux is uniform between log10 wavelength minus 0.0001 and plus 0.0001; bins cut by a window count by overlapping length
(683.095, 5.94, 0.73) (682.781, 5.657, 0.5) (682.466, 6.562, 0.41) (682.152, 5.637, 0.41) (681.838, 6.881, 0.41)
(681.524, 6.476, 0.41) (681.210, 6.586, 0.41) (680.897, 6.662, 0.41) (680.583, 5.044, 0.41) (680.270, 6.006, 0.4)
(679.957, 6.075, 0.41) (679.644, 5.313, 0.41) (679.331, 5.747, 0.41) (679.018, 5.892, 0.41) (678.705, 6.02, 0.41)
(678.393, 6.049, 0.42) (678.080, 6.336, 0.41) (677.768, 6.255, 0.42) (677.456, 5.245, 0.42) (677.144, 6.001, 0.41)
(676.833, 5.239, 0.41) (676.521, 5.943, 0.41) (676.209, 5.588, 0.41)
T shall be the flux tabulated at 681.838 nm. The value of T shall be 6.881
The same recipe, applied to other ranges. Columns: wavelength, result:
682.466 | 6.562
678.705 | 6.02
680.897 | 6.662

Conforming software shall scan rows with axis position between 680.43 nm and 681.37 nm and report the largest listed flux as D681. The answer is 6.662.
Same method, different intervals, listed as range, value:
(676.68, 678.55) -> 6.336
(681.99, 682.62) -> 6.562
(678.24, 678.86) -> 6.049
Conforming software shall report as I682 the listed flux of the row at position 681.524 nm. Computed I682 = 6.476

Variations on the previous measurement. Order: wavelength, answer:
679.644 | 5.313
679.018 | 5.892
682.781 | 5.657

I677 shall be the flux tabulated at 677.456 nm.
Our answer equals 5.245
